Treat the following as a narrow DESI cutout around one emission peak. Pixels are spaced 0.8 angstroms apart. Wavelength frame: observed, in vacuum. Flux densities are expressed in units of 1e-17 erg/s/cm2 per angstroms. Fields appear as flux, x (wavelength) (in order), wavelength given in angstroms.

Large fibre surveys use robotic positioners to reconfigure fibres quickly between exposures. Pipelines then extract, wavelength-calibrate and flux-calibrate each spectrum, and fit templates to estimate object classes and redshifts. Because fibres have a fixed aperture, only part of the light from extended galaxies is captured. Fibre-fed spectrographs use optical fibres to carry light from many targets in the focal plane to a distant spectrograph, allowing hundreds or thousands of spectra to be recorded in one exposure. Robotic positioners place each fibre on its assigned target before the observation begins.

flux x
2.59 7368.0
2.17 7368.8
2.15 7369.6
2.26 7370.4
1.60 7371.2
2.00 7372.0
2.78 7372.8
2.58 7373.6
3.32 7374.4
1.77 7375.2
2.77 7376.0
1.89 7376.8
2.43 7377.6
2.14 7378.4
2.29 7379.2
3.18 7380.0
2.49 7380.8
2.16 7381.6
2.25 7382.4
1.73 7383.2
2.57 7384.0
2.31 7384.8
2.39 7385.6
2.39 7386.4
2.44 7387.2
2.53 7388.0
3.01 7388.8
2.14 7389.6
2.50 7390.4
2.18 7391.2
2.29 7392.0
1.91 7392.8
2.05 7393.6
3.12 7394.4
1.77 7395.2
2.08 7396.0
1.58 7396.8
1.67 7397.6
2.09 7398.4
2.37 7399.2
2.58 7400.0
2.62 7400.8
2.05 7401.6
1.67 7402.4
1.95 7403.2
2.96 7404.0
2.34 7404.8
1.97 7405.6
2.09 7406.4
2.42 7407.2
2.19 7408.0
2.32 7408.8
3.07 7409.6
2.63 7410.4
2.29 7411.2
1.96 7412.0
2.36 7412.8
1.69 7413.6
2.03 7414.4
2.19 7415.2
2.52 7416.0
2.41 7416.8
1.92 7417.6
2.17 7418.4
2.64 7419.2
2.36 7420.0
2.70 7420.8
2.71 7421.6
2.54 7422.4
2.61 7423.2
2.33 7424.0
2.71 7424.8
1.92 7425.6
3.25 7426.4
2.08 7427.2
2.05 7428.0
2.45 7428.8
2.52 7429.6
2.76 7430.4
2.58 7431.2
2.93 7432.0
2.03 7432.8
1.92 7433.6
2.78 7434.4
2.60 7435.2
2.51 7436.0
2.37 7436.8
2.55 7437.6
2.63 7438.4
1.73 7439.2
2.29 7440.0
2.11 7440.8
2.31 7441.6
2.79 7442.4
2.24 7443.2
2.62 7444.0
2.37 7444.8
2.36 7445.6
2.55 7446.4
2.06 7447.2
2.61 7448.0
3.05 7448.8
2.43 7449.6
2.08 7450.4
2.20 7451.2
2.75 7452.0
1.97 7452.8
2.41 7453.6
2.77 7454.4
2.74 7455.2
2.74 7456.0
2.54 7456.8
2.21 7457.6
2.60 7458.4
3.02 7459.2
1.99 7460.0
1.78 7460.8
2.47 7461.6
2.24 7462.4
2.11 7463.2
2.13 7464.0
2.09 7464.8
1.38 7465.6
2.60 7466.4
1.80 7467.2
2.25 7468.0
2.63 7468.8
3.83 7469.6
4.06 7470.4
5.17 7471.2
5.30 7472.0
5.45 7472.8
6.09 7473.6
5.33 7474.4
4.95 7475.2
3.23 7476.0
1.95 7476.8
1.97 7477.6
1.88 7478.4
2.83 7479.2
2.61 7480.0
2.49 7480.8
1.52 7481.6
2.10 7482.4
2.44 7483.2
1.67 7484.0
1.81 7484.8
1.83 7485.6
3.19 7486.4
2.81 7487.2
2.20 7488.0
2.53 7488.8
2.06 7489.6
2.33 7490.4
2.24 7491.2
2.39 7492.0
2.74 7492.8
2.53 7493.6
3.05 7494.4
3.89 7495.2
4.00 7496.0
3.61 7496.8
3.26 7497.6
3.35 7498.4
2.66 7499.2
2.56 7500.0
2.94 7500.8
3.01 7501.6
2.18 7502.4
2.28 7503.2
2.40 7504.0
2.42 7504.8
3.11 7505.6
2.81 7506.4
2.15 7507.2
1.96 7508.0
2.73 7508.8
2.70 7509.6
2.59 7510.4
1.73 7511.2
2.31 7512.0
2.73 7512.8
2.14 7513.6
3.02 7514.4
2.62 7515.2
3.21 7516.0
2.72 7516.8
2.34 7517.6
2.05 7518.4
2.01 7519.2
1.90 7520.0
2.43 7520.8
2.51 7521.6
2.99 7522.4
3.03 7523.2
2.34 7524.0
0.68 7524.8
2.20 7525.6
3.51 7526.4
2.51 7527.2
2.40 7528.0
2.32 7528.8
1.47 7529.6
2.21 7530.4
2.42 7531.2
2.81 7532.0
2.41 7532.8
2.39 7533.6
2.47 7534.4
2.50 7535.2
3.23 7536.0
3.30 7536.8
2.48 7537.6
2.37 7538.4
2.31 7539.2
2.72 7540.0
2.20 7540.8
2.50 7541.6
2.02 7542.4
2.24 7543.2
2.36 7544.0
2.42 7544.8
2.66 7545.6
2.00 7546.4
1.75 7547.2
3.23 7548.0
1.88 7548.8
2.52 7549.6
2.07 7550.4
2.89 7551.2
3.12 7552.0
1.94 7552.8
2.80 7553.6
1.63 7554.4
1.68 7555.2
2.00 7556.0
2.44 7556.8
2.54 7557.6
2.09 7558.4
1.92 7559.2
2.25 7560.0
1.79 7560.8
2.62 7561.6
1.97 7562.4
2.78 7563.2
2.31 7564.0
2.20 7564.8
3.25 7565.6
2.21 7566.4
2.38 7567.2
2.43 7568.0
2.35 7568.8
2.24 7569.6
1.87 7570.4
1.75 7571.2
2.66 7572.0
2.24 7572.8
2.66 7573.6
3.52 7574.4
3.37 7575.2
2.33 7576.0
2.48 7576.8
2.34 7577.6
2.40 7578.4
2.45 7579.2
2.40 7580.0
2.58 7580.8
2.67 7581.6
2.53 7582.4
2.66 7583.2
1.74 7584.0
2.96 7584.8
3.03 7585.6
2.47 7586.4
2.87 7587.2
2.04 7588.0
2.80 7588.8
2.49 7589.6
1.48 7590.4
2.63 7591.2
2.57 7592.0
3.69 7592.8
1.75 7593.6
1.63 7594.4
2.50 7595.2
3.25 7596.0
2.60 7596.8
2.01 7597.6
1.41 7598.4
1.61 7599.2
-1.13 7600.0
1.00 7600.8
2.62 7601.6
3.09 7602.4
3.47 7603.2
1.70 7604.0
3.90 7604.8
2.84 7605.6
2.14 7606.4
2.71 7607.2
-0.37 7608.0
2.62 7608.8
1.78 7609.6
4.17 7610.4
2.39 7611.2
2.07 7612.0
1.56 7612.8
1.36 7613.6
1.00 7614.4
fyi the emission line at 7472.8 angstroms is H-alpha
